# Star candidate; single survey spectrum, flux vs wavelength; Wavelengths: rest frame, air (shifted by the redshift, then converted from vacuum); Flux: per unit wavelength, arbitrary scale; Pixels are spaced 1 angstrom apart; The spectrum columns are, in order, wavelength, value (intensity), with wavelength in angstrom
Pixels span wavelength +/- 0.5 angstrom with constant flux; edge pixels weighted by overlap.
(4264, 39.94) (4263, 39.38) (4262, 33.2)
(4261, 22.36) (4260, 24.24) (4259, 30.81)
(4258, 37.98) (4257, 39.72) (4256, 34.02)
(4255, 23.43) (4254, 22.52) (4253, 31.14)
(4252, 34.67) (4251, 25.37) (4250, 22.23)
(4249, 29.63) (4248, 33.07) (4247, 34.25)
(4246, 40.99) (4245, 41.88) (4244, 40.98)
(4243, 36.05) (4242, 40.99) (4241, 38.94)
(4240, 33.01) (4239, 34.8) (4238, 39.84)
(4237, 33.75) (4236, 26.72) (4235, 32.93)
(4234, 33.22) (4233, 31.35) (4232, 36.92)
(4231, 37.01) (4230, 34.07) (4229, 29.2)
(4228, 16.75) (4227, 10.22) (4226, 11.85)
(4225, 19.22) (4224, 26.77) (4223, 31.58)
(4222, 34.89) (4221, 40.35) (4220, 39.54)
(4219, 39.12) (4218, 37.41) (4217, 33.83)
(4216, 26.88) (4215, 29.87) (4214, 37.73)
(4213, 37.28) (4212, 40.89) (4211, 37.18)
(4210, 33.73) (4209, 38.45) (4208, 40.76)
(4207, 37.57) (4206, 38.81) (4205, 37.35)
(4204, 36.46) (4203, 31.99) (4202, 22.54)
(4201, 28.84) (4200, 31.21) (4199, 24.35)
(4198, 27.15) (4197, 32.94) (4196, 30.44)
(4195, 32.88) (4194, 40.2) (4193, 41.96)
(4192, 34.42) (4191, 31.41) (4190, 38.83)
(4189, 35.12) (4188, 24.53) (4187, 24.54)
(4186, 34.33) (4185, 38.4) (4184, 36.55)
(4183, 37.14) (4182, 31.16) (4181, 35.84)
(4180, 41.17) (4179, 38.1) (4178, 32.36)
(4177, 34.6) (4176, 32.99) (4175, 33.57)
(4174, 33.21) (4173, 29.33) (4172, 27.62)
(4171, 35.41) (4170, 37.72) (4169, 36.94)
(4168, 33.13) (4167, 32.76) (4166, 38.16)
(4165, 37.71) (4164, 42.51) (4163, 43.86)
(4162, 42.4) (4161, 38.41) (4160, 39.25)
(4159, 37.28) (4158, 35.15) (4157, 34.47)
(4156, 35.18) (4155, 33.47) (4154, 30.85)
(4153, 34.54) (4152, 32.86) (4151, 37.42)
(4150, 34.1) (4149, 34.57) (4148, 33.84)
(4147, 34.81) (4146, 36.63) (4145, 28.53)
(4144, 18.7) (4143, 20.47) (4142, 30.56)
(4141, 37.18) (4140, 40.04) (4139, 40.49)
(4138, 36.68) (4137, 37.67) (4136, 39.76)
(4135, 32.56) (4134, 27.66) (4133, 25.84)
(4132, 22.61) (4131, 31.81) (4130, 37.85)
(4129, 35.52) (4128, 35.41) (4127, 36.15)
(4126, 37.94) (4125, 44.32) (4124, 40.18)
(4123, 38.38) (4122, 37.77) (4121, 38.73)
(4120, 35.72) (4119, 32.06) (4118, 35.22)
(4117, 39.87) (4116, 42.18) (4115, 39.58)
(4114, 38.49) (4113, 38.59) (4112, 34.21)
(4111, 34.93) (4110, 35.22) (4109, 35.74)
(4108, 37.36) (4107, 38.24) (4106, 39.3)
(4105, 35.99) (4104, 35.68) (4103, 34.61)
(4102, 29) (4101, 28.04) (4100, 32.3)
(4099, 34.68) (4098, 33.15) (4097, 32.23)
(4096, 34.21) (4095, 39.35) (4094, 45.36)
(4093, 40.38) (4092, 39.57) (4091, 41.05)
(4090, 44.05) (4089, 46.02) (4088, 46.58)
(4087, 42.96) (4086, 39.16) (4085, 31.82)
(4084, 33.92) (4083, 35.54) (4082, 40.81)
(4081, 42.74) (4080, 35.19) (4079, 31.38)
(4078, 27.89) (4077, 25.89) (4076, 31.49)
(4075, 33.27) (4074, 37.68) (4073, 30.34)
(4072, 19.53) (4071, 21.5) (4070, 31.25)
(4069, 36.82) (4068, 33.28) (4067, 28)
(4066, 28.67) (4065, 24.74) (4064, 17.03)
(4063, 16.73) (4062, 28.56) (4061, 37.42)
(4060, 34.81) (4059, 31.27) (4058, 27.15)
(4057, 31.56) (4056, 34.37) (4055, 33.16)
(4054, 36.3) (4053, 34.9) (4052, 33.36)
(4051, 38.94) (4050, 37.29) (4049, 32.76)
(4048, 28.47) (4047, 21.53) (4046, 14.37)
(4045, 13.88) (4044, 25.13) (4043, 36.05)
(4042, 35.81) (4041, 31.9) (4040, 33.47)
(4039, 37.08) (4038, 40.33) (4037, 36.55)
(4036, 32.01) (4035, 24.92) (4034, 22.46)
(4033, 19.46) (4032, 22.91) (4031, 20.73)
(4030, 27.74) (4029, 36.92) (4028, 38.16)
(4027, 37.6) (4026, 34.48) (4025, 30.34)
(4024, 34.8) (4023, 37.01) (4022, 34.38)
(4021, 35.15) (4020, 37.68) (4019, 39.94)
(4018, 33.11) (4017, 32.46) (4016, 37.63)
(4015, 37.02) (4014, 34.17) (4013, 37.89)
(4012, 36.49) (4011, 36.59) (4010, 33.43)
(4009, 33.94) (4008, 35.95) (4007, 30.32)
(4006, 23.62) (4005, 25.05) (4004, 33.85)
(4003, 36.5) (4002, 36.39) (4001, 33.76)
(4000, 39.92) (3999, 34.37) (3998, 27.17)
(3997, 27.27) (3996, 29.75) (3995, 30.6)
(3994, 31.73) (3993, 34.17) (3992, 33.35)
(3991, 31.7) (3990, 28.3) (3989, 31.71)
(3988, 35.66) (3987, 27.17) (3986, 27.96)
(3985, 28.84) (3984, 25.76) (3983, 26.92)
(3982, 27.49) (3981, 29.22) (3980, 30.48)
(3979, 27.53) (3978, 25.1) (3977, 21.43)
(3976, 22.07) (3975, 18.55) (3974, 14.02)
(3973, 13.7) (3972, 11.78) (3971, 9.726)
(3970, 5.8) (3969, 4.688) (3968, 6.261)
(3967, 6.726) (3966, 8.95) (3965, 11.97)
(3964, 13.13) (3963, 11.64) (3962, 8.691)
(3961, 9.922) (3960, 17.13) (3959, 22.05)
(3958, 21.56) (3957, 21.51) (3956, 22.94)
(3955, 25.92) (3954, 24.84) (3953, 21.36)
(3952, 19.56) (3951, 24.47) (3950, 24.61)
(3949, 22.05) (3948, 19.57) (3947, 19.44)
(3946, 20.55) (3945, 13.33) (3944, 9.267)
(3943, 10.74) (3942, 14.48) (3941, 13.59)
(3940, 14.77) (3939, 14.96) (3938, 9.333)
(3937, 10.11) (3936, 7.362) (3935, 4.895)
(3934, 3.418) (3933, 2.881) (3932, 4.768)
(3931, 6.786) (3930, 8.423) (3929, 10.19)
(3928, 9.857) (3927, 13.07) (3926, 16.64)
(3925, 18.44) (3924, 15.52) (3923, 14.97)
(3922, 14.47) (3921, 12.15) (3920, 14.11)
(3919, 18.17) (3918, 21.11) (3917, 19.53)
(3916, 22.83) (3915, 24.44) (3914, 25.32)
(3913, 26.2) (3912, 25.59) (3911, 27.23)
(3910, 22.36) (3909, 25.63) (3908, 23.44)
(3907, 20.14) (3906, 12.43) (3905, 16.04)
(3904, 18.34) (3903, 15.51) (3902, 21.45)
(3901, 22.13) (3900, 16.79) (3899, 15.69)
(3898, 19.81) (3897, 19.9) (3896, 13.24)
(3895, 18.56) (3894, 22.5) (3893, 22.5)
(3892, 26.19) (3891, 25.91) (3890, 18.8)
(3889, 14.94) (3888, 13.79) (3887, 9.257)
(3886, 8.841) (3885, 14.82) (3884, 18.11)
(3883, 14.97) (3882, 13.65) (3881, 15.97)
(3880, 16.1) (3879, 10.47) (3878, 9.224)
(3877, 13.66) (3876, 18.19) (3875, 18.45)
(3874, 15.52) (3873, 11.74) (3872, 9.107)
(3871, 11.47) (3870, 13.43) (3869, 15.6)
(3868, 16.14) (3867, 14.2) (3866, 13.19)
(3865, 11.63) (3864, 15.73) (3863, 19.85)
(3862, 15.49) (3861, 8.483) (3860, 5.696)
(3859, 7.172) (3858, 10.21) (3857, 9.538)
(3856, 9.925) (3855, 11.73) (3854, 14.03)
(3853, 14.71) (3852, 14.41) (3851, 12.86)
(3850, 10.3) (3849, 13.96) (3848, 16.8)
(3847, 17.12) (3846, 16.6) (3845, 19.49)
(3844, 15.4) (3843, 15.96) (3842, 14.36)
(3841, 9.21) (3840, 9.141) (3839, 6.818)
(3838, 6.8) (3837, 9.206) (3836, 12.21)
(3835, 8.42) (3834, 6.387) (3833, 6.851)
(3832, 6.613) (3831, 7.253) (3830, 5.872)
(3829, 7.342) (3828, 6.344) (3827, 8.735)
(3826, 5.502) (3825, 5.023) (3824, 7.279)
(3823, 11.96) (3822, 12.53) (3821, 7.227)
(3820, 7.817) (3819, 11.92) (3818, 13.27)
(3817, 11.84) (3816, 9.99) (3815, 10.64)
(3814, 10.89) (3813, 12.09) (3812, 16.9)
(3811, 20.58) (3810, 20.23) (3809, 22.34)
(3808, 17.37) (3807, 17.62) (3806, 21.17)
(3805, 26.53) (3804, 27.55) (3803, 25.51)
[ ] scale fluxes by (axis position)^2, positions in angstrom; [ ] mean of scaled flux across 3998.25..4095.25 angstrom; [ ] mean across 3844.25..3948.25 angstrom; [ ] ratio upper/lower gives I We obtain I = 2.34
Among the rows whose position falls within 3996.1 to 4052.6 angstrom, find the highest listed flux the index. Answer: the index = 40.33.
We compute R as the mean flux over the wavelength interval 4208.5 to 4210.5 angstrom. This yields 36.1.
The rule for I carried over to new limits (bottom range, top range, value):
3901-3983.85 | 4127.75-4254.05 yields 2.27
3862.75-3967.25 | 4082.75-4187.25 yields 2.47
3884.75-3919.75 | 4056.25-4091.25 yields 1.81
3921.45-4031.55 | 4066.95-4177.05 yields 1.63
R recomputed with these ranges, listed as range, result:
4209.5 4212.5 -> 37.3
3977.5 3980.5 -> 27.7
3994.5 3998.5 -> 28.7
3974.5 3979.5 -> 22.9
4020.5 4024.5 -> 35.3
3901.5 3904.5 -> 18.4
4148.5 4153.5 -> 34.7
